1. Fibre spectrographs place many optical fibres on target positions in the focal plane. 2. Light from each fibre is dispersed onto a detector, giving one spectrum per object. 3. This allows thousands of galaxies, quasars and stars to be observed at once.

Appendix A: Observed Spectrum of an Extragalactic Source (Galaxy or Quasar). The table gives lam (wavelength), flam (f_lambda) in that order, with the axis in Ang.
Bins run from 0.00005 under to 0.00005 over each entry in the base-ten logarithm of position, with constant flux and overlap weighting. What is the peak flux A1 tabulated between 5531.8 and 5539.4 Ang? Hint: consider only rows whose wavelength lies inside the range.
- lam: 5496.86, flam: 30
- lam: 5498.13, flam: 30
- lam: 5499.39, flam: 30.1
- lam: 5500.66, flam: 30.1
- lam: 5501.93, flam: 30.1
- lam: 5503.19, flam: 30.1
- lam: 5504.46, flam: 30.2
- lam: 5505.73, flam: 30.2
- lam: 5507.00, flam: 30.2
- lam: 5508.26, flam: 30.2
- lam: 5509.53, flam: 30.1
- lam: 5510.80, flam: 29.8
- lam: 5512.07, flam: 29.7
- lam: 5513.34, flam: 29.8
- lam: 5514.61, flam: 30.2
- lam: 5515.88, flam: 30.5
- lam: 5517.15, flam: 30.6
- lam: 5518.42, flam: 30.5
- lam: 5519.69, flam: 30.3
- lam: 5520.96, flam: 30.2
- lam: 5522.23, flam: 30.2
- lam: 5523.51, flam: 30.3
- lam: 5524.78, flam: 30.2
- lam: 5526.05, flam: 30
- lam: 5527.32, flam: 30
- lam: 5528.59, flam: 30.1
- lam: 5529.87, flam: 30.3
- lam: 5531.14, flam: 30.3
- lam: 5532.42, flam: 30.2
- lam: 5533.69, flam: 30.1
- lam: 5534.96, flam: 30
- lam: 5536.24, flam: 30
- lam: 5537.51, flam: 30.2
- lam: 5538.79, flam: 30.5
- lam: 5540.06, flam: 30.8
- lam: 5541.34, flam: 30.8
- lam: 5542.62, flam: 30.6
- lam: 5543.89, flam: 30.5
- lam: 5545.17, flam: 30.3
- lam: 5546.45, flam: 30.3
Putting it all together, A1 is 30.5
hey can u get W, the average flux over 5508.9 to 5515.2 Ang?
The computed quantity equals 29.9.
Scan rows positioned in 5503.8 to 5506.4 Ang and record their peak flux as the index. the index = 30.2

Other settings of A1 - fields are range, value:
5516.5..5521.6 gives 30.6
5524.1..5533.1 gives 30.3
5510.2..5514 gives 29.8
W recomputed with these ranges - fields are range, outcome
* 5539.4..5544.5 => 30.7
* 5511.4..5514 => 29.7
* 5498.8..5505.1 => 30.1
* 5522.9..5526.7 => 30.2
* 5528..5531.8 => 30.2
